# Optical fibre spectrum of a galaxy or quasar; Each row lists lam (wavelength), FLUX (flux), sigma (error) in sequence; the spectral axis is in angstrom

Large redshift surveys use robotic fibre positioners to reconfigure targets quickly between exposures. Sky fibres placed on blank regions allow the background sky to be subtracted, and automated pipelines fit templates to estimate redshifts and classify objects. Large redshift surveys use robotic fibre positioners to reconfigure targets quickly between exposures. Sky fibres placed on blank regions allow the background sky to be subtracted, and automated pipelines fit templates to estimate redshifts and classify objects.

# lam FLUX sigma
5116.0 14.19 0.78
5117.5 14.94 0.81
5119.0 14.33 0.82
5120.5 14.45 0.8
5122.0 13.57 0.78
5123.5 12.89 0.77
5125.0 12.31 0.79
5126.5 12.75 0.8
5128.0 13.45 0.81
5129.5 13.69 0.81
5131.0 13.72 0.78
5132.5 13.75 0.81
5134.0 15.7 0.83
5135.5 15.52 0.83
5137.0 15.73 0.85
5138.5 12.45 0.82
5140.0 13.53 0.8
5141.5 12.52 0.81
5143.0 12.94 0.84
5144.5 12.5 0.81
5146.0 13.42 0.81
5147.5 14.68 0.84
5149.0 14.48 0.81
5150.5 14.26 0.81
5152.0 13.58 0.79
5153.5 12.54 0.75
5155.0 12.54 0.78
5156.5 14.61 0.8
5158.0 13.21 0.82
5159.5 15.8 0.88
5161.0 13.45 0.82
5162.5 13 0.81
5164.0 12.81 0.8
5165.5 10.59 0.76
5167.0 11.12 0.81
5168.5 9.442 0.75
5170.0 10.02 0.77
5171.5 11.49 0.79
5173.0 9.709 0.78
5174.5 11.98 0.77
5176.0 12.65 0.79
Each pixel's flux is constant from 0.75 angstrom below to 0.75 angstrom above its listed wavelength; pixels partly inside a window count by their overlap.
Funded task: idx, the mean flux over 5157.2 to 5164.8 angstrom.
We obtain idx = 13.6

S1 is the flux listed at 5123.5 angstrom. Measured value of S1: 12.89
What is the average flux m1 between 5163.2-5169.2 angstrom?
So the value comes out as 11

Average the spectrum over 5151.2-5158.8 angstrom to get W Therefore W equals 13.3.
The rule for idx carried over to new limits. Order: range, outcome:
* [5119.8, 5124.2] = 13.6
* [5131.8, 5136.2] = 15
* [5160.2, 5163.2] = 13.3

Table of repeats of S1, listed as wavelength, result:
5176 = 12.65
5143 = 12.94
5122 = 13.57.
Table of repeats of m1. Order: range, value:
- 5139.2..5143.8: 13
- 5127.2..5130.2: 13.6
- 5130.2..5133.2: 13.7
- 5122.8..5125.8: 12.6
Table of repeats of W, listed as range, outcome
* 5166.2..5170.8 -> 10.2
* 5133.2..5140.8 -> 14.6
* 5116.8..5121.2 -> 14.6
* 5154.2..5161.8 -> 13.9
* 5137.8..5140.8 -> 13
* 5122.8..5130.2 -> 13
